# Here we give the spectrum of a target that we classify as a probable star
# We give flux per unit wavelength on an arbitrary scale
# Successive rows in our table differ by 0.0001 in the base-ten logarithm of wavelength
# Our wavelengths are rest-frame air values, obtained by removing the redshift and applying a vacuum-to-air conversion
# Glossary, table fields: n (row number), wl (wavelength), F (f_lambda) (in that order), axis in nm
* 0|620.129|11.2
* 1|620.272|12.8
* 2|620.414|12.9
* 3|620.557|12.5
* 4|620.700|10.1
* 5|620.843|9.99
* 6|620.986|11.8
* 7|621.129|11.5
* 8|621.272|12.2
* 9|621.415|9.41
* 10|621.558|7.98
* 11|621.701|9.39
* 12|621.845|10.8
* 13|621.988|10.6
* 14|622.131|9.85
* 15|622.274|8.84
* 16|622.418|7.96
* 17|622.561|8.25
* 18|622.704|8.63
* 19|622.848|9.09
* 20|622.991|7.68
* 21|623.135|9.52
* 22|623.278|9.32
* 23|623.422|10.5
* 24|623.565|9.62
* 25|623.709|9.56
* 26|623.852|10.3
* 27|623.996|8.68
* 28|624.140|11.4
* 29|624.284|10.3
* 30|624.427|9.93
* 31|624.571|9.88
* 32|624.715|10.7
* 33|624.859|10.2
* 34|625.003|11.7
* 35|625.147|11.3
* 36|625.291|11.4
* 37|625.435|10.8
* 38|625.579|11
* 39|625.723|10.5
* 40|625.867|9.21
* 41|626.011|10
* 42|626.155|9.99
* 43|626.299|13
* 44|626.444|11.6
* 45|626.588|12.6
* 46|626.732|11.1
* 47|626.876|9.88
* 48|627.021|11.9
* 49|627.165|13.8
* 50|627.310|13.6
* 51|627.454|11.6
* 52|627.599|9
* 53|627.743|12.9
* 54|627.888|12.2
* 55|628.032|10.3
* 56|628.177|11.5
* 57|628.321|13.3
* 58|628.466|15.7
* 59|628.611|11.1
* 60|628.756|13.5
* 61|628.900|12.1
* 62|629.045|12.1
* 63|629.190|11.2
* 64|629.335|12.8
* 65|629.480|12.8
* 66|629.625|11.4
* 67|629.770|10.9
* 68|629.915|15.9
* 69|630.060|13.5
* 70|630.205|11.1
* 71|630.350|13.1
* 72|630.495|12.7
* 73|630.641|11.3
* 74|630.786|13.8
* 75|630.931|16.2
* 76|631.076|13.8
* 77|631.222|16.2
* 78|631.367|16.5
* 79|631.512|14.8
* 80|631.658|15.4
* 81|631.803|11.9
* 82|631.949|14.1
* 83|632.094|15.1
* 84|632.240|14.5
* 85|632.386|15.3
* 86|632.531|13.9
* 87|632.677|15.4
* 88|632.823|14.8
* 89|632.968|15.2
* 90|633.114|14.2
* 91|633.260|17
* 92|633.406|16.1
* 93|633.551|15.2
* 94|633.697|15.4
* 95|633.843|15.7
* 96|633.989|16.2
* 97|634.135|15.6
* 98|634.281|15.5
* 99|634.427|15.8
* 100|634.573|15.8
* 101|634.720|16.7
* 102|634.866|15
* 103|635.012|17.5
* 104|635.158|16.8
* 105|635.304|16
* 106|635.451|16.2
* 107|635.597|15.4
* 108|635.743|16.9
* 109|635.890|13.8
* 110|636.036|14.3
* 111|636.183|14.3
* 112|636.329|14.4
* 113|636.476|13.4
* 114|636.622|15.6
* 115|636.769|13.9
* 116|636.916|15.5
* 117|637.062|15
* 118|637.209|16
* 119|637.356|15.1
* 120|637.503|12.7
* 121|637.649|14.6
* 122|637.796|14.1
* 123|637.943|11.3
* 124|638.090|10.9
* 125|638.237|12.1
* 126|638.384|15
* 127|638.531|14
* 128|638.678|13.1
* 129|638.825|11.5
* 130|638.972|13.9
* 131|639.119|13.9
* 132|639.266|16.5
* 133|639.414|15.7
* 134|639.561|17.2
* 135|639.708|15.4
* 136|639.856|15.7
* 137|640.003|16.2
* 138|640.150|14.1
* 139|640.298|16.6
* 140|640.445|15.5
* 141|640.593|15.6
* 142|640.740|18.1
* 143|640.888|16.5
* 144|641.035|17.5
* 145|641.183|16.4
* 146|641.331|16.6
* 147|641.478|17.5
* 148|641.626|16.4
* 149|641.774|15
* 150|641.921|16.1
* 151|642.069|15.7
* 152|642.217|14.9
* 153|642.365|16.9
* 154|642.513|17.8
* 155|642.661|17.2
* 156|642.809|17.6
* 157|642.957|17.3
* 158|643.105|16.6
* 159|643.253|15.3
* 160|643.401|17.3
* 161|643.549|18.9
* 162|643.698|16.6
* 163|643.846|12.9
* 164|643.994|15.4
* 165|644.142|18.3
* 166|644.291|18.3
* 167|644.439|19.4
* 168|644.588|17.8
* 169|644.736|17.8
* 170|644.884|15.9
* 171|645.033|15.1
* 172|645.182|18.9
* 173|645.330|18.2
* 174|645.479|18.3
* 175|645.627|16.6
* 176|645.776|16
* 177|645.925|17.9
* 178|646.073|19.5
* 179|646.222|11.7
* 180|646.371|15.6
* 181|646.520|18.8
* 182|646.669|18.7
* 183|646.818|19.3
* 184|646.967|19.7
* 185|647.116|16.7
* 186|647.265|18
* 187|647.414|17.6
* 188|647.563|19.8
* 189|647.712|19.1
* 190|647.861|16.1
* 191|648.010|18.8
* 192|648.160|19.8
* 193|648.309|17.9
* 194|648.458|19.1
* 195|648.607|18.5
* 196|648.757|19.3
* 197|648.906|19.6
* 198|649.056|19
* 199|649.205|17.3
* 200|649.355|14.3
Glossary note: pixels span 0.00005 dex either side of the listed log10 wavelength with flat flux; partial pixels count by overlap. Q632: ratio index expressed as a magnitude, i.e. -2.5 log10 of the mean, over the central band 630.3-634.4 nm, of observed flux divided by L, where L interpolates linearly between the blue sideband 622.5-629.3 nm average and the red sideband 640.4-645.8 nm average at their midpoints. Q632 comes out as -0.131 mag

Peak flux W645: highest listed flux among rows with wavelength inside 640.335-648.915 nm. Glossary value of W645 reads 19.8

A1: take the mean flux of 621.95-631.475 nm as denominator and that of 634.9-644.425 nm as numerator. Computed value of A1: 1.4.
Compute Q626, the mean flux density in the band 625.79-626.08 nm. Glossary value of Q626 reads 9.62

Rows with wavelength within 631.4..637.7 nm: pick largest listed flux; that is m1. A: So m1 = 17.5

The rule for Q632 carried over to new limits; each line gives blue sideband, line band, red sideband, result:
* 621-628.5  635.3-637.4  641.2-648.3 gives -0.042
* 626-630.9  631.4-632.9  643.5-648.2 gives -0.096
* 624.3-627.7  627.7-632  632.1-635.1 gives 0.017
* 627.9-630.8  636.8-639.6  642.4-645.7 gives 0.090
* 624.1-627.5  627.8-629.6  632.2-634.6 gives 0.034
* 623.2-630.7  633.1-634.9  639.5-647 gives -0.147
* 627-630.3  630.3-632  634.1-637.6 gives -0.061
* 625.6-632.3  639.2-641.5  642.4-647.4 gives -0.024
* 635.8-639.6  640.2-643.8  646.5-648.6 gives -0.038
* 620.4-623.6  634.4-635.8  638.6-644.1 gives -0.158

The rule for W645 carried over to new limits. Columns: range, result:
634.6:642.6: 18.1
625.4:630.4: 15.9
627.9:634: 17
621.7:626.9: 13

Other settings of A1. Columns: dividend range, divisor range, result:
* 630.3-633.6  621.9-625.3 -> 1.50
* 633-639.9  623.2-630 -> 1.31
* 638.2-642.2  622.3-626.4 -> 1.55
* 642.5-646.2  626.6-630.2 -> 1.40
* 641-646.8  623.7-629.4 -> 1.49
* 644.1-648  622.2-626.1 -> 1.79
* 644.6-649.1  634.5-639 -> 1.23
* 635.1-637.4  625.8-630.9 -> 1.25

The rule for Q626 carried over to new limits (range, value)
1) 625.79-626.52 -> 10.8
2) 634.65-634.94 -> 15.9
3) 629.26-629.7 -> 12.3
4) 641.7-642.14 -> 15.6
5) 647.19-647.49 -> 17.8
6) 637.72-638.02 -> 12.7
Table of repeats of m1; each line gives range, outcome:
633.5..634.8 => 16.7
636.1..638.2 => 16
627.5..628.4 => 13.3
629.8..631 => 16.2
